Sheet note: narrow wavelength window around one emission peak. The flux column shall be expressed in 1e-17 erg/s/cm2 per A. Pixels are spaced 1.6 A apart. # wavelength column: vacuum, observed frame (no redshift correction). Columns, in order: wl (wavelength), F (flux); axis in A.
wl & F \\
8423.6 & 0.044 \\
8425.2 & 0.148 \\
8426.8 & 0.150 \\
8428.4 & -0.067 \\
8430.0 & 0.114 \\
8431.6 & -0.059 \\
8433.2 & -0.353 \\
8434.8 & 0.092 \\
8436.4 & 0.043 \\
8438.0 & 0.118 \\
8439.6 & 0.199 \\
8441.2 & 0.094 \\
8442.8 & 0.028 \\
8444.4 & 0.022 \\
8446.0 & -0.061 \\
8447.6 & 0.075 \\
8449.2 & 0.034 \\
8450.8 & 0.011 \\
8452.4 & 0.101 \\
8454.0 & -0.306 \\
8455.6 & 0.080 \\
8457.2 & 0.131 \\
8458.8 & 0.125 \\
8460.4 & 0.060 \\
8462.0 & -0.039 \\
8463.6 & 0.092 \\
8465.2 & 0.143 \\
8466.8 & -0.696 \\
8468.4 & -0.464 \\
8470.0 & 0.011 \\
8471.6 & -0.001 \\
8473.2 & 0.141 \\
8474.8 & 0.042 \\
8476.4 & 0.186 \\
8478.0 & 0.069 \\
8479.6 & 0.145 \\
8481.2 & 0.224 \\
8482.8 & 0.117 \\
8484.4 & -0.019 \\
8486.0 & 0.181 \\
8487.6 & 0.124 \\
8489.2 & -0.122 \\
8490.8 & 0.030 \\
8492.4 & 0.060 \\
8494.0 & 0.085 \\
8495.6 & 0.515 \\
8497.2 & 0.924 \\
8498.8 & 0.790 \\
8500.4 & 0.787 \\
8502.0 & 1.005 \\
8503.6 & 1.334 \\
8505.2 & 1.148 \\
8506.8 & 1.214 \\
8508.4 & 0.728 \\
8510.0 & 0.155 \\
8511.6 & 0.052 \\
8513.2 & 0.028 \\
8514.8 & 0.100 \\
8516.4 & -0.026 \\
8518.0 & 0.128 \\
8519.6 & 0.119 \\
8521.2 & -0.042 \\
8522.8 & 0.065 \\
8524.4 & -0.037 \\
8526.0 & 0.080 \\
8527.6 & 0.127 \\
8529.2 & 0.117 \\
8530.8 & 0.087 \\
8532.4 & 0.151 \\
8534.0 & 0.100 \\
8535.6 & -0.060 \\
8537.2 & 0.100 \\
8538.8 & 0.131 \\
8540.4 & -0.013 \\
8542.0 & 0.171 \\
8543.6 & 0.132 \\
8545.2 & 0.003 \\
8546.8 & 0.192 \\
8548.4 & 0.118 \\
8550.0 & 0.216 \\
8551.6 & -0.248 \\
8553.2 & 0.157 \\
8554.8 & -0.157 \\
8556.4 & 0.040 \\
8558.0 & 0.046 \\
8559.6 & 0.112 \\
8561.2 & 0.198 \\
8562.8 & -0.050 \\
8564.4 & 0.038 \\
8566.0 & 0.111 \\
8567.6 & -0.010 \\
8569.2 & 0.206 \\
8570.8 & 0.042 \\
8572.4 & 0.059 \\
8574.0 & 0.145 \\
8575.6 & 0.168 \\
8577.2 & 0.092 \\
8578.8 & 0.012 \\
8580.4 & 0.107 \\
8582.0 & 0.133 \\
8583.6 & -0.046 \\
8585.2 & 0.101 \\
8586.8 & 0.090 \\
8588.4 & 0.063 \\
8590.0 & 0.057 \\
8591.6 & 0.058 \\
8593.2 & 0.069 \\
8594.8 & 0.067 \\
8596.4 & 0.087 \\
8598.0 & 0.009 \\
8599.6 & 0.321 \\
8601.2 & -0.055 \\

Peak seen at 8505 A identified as [O II] 3727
